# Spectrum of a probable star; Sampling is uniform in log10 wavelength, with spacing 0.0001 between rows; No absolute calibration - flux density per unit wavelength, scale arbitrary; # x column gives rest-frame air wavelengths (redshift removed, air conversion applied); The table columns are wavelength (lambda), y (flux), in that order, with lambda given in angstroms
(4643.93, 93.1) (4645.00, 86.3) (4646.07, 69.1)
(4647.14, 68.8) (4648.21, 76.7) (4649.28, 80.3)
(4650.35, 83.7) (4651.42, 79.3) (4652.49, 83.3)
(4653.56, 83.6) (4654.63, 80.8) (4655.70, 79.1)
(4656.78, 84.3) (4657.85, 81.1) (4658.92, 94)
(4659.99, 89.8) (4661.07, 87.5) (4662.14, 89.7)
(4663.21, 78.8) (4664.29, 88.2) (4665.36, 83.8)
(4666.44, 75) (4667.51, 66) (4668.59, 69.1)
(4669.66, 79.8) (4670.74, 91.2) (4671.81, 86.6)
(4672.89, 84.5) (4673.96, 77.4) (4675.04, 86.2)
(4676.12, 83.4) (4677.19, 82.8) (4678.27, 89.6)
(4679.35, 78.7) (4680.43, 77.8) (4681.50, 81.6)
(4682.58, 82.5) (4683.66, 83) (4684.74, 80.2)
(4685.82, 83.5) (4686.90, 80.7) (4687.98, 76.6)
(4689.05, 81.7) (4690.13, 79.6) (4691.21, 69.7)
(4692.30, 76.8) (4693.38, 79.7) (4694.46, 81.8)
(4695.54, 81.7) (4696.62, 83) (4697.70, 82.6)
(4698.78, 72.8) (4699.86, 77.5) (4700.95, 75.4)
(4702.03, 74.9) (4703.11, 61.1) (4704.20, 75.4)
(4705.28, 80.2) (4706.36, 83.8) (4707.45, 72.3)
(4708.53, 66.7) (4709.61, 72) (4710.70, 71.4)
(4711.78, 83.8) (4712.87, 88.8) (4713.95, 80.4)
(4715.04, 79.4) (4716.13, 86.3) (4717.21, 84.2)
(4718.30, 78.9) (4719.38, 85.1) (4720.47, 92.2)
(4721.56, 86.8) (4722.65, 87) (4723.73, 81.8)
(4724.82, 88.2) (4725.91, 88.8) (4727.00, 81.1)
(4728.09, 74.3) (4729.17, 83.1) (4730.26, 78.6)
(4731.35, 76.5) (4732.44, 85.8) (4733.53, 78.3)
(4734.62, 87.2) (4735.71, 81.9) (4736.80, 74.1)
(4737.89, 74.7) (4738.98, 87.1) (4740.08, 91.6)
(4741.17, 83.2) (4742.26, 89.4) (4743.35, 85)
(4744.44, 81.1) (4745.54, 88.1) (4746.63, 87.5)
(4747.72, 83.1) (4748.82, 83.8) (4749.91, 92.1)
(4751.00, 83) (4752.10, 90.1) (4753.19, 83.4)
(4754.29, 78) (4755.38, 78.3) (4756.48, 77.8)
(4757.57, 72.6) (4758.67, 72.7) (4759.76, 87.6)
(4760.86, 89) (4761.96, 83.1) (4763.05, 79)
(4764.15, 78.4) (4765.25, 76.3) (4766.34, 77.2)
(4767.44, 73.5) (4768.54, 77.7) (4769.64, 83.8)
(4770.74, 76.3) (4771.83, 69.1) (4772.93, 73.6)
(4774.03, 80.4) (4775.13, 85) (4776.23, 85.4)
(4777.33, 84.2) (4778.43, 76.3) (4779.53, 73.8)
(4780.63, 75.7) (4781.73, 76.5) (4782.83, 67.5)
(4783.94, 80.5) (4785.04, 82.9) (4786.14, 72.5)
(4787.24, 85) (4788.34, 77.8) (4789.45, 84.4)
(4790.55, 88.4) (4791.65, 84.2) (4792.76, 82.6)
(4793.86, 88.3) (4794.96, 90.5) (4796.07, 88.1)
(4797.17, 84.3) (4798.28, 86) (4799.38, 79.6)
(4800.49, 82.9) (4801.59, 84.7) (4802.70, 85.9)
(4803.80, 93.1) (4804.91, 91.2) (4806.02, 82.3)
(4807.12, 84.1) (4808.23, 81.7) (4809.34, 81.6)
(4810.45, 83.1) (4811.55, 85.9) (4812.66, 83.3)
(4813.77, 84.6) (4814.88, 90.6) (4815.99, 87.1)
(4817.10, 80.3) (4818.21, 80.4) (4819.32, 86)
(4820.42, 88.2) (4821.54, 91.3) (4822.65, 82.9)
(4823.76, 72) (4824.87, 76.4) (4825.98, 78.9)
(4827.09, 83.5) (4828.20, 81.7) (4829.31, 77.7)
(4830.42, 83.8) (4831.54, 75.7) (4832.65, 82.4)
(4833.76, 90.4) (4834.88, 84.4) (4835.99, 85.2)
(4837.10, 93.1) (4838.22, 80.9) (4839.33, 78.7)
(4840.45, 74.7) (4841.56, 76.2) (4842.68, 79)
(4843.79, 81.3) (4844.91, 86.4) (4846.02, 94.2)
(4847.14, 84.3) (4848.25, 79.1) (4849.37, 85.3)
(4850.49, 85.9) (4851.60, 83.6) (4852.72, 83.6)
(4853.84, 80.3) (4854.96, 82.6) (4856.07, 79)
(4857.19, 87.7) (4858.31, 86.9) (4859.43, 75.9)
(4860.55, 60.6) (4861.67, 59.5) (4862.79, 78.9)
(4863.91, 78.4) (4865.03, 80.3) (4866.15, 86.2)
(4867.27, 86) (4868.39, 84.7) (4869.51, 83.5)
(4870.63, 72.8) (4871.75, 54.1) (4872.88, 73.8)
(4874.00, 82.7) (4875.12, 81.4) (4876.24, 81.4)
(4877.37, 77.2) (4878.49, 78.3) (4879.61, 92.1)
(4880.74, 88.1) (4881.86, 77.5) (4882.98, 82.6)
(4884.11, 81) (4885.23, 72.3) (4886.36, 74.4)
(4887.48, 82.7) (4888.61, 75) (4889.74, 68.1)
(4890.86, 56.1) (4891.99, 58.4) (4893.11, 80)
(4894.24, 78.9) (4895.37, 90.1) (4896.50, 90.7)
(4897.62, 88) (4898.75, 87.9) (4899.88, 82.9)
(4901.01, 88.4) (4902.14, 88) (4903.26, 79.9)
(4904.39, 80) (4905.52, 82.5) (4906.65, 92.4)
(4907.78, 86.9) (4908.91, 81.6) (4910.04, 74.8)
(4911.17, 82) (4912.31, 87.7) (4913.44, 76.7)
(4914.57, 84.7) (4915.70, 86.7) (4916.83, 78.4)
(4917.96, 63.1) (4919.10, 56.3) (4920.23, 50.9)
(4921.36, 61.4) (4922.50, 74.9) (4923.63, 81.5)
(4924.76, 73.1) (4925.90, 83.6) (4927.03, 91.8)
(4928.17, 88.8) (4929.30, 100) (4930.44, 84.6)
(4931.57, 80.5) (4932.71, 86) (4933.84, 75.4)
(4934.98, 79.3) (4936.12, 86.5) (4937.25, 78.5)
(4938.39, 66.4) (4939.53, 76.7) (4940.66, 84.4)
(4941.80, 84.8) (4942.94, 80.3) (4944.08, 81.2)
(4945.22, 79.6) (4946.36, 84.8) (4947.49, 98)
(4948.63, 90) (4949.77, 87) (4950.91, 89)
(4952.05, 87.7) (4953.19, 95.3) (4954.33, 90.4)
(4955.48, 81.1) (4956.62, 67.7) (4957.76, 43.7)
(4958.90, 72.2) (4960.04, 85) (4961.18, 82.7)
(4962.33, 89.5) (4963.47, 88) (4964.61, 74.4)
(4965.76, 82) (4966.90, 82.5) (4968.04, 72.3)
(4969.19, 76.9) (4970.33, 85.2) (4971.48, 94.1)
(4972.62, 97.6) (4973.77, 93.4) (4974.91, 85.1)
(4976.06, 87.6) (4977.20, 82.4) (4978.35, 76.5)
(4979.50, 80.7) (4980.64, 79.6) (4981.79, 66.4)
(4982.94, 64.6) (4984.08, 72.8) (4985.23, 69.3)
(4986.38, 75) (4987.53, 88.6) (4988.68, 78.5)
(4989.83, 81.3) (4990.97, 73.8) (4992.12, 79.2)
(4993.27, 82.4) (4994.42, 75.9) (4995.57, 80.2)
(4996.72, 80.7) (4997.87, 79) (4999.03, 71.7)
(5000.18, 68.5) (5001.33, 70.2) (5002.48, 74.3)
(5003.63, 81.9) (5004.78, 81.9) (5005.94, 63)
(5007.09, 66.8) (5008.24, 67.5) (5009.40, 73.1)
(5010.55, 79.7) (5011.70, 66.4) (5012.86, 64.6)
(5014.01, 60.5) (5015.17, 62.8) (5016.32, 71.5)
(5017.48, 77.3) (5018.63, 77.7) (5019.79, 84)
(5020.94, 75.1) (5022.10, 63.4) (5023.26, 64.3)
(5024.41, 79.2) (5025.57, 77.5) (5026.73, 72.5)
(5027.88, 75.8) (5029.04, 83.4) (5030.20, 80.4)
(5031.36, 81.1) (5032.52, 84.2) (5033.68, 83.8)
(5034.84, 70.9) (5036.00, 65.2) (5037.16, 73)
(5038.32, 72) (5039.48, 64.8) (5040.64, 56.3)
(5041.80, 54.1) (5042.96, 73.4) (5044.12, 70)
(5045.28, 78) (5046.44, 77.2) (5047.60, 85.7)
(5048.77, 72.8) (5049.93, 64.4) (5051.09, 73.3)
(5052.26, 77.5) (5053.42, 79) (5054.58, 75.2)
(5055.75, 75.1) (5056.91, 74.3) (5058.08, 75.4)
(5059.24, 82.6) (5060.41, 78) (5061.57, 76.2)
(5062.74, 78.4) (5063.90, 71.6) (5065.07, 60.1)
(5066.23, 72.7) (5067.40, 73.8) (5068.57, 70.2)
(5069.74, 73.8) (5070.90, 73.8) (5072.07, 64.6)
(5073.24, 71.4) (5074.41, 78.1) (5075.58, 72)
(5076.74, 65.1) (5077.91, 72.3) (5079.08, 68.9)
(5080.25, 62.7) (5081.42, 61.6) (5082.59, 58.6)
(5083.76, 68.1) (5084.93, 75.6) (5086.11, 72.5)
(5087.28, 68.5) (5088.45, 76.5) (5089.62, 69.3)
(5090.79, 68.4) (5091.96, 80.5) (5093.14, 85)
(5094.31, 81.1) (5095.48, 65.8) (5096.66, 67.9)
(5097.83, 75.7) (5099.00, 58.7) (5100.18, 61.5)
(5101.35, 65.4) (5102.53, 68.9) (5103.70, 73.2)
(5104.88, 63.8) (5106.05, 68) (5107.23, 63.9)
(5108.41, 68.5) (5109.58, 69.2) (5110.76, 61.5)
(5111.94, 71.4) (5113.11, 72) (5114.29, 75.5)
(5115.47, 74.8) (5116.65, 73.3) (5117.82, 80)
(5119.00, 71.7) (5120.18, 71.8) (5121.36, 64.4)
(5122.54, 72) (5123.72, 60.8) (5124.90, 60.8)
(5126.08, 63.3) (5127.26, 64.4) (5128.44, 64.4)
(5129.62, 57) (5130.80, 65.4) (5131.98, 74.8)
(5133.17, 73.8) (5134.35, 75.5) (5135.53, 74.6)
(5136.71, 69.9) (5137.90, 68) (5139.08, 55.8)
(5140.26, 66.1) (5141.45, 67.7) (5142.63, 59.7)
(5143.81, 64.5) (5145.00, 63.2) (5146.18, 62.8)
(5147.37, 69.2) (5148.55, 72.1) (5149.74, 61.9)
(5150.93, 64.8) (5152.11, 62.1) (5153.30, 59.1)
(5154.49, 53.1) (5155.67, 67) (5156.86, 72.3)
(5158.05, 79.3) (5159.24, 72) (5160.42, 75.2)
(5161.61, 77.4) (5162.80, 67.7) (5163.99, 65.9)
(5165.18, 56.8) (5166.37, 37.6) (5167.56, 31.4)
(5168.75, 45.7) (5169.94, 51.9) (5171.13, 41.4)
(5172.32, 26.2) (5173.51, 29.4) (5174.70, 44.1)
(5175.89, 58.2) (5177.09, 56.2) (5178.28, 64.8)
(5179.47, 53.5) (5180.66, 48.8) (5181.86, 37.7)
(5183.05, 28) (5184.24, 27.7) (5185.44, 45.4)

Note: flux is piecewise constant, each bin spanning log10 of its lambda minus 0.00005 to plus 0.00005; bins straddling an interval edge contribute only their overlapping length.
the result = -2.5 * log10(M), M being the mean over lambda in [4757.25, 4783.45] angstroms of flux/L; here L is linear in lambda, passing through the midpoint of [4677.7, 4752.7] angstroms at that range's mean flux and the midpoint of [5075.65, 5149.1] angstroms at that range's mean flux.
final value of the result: 0.02 mag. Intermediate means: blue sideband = 81.3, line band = 78.1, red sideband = 68.5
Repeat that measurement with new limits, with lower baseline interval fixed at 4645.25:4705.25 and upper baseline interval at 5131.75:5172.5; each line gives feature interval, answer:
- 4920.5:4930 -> -0.142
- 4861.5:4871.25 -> -0.091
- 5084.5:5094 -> -0.150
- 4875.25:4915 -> -0.123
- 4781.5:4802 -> -0.090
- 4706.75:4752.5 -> -0.061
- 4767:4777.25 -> -0.027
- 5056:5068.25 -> -0.128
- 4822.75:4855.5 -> -0.110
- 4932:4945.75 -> -0.135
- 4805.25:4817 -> -0.124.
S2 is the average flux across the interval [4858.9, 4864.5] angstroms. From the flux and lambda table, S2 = 70.7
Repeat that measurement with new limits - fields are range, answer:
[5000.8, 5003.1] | 72.6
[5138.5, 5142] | 63.1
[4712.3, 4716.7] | 83.7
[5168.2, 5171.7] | 46.4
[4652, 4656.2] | 81.8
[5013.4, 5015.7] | 61.6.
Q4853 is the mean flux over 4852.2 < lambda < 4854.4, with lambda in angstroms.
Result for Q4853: 81.8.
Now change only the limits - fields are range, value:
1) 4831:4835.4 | 83.2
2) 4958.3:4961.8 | 79.7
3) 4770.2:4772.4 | 72.9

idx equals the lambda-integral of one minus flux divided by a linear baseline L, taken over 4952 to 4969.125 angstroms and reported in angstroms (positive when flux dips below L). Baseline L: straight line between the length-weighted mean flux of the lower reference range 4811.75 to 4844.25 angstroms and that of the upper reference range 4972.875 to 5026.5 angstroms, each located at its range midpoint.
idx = -0.5 angstroms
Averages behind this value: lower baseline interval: 82.5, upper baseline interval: 75.2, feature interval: 79.3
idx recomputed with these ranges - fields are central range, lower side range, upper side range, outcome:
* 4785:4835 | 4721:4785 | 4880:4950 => -1.8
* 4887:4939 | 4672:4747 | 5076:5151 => -3.3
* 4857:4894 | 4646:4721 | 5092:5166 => -0.9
